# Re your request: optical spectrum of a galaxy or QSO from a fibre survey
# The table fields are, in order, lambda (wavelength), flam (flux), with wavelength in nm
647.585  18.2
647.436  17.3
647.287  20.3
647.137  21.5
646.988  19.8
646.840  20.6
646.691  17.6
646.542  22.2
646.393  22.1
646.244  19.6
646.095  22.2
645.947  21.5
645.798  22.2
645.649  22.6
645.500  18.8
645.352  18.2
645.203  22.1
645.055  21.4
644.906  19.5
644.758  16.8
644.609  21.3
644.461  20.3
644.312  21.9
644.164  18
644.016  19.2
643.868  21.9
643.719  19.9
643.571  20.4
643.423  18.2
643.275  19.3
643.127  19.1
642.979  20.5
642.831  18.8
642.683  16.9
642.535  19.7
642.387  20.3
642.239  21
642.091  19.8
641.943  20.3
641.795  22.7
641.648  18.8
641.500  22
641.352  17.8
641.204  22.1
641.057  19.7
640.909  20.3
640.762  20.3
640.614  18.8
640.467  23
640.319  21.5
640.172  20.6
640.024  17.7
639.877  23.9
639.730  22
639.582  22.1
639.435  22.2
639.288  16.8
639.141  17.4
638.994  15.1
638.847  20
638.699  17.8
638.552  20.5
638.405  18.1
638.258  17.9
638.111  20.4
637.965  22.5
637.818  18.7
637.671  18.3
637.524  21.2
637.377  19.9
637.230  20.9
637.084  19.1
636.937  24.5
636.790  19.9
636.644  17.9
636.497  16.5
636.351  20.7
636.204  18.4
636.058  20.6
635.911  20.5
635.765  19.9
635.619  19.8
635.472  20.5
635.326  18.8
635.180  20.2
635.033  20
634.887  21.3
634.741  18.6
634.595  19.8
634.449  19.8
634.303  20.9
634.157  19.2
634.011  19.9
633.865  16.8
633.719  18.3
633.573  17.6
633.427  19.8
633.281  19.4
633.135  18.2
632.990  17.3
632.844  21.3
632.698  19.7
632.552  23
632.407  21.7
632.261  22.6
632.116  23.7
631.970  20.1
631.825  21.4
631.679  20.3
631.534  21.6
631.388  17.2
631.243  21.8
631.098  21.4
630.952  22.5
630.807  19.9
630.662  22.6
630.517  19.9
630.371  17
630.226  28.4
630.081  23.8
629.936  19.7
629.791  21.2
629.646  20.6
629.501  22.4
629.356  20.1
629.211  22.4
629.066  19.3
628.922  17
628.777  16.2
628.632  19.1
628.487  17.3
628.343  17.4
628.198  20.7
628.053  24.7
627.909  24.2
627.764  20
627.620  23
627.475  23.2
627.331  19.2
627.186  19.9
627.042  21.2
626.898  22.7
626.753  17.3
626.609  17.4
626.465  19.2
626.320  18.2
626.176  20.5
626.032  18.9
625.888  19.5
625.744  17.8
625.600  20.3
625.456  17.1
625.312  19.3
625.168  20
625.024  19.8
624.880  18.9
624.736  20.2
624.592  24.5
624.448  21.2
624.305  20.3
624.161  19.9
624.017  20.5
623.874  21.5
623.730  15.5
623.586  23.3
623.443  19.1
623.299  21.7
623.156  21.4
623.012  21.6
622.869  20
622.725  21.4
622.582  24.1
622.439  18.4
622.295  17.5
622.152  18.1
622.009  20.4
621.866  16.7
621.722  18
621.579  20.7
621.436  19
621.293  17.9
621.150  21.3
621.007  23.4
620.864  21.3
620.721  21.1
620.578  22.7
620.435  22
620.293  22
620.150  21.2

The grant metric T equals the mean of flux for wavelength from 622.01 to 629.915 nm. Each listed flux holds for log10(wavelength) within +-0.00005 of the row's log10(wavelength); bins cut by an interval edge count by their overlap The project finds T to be 20.1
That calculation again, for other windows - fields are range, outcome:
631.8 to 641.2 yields 19.9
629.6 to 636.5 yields 20.3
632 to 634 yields 19.9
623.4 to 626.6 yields 19.8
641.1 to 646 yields 20.1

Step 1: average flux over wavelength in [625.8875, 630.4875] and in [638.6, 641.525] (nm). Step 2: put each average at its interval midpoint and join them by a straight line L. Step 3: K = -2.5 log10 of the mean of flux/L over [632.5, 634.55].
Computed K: 0.048 mag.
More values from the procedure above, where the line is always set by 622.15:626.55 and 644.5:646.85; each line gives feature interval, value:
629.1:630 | -0.05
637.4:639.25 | 0.08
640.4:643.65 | 0.02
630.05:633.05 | -0.06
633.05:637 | 0.04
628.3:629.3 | 0.09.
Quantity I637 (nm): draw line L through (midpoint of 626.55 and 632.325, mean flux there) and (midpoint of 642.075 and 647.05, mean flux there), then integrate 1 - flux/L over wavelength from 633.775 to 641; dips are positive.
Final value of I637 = 0.21 nm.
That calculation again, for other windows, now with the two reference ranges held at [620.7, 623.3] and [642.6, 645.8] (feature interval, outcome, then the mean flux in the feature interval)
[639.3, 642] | -0.12 nm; 20.8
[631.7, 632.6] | -0.09 nm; 22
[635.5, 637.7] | 0.00 nm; 19.9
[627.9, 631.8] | -0.12 nm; 20.6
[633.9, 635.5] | 0.01 nm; 19.8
